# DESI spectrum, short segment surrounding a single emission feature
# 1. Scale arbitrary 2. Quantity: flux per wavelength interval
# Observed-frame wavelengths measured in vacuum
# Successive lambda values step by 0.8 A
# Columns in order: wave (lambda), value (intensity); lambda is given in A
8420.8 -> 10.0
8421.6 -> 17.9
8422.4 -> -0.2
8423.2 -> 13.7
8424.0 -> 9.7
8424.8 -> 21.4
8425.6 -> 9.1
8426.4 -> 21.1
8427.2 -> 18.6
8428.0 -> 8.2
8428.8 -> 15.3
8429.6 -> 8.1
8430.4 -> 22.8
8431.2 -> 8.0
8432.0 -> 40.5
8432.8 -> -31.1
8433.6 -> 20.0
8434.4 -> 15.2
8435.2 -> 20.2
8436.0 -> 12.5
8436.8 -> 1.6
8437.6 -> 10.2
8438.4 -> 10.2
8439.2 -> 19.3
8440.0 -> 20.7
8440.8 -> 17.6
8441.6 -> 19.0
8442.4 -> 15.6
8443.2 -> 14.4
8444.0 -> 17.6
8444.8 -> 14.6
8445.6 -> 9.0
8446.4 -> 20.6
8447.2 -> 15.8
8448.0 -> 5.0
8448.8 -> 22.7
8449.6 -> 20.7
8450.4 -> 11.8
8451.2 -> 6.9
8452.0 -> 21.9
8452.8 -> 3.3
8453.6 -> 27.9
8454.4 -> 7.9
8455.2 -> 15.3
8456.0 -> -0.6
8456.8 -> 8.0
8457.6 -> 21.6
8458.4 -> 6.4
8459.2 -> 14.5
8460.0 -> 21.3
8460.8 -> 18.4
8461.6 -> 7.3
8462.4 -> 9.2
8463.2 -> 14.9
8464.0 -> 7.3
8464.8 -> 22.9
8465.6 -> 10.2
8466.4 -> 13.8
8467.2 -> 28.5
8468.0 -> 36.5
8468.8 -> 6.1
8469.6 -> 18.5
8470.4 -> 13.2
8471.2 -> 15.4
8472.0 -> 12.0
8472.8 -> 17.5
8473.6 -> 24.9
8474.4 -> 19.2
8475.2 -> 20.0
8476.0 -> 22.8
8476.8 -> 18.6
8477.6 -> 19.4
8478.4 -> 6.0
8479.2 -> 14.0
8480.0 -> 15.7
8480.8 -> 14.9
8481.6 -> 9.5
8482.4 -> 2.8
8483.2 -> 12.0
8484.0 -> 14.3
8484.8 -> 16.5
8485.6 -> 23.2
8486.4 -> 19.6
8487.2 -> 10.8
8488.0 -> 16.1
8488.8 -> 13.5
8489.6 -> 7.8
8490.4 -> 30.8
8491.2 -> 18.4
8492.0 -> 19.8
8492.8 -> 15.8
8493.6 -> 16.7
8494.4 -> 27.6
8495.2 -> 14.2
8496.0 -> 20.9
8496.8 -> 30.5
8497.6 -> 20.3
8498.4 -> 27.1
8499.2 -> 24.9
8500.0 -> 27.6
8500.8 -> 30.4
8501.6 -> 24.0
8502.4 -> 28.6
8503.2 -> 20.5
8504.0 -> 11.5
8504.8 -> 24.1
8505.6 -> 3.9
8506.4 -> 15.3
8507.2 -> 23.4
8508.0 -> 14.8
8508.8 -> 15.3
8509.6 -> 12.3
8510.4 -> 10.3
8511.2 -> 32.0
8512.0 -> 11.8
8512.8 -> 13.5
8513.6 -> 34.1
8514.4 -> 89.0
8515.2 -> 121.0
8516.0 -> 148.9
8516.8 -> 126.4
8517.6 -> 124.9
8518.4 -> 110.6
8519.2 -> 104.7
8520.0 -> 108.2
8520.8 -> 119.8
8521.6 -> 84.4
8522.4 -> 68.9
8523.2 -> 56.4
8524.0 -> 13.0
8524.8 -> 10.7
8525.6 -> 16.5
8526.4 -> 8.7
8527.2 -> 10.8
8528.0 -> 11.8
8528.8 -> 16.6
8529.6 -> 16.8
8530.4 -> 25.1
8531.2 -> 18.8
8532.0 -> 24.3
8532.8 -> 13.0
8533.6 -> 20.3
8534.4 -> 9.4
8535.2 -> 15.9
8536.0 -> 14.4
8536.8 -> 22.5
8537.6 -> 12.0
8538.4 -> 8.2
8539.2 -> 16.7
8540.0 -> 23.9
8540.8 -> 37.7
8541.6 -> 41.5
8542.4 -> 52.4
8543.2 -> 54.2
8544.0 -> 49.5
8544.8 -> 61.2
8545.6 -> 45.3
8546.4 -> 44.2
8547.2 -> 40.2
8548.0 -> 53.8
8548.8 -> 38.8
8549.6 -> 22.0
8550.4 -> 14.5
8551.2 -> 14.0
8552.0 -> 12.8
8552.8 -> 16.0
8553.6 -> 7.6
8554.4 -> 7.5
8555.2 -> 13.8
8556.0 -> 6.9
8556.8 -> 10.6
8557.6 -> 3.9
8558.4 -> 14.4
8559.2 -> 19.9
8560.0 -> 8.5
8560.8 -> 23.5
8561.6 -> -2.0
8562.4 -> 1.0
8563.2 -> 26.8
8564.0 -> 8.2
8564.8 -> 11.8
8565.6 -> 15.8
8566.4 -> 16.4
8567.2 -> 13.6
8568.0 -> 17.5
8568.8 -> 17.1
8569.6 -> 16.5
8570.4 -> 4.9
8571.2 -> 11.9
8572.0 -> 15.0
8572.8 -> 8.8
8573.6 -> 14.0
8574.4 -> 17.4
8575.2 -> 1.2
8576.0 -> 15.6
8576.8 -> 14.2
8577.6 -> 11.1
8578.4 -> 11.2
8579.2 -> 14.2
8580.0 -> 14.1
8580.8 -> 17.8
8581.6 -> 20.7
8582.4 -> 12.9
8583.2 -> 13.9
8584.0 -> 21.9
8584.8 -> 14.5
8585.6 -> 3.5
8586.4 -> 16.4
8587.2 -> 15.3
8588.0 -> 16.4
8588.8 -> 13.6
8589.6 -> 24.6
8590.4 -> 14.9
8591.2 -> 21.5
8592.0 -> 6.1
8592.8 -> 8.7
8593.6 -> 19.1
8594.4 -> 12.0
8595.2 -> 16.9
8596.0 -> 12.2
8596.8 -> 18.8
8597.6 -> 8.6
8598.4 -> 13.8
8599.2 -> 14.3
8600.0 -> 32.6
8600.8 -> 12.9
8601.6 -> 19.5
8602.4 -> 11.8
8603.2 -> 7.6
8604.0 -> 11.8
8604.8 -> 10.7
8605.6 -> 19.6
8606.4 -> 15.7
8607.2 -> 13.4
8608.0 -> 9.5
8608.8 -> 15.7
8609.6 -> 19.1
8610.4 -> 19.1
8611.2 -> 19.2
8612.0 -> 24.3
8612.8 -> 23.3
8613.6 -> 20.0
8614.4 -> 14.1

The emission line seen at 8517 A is H-alpha 6563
